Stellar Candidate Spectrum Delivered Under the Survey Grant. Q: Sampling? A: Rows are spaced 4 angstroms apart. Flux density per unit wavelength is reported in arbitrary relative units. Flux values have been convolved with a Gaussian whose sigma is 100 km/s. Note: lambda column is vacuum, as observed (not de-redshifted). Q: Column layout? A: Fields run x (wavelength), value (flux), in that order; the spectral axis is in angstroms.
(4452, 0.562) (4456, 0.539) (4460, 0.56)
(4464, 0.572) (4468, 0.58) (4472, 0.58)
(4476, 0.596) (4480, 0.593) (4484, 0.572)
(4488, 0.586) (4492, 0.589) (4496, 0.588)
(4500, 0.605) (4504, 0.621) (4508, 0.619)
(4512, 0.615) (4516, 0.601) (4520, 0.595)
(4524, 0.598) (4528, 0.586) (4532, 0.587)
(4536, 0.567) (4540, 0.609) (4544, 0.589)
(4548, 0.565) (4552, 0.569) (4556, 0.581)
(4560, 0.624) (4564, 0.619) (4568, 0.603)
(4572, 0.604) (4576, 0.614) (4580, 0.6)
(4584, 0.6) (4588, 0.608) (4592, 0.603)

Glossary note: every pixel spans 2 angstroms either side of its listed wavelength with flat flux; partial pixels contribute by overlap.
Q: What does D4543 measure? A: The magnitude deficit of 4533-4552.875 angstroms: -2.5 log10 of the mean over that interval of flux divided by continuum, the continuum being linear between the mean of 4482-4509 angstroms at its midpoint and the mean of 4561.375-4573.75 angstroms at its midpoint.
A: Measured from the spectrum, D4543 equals 0.04 mag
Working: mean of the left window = 0.596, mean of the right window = 0.61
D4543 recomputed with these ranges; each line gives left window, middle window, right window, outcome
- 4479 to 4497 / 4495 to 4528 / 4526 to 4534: -0.03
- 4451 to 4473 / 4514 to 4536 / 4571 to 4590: -0.01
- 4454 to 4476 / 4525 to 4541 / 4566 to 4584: 0.01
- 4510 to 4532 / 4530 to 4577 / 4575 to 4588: 0.01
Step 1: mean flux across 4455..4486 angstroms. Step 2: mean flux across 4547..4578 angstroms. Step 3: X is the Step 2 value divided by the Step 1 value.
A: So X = 1.04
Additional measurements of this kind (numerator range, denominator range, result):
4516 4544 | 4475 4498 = 1.01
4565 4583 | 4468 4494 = 1.03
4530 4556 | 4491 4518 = 0.96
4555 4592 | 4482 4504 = 1.03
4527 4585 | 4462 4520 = 1.00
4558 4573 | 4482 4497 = 1.05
